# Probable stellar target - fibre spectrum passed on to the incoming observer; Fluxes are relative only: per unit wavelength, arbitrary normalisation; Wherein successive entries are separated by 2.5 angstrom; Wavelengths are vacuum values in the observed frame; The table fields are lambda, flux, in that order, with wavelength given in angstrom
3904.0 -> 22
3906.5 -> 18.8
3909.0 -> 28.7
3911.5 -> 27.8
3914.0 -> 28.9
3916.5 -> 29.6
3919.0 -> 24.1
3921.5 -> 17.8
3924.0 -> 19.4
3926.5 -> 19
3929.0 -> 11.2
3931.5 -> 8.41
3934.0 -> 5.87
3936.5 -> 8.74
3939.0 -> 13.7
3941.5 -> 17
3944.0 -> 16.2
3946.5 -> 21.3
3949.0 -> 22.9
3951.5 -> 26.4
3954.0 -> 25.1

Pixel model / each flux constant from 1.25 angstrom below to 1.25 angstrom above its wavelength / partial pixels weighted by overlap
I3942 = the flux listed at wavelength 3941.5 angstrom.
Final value 17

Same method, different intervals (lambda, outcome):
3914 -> 28.9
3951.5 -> 26.4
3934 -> 5.87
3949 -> 22.9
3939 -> 13.7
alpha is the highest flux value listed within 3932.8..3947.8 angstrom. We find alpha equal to 21.3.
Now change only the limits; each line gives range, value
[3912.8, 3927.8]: 29.6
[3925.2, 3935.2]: 19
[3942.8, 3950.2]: 22.9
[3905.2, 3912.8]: 28.7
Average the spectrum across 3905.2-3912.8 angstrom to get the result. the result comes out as 25.1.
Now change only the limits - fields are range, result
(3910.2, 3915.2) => 28.3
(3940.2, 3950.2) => 19.3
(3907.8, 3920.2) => 27.8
